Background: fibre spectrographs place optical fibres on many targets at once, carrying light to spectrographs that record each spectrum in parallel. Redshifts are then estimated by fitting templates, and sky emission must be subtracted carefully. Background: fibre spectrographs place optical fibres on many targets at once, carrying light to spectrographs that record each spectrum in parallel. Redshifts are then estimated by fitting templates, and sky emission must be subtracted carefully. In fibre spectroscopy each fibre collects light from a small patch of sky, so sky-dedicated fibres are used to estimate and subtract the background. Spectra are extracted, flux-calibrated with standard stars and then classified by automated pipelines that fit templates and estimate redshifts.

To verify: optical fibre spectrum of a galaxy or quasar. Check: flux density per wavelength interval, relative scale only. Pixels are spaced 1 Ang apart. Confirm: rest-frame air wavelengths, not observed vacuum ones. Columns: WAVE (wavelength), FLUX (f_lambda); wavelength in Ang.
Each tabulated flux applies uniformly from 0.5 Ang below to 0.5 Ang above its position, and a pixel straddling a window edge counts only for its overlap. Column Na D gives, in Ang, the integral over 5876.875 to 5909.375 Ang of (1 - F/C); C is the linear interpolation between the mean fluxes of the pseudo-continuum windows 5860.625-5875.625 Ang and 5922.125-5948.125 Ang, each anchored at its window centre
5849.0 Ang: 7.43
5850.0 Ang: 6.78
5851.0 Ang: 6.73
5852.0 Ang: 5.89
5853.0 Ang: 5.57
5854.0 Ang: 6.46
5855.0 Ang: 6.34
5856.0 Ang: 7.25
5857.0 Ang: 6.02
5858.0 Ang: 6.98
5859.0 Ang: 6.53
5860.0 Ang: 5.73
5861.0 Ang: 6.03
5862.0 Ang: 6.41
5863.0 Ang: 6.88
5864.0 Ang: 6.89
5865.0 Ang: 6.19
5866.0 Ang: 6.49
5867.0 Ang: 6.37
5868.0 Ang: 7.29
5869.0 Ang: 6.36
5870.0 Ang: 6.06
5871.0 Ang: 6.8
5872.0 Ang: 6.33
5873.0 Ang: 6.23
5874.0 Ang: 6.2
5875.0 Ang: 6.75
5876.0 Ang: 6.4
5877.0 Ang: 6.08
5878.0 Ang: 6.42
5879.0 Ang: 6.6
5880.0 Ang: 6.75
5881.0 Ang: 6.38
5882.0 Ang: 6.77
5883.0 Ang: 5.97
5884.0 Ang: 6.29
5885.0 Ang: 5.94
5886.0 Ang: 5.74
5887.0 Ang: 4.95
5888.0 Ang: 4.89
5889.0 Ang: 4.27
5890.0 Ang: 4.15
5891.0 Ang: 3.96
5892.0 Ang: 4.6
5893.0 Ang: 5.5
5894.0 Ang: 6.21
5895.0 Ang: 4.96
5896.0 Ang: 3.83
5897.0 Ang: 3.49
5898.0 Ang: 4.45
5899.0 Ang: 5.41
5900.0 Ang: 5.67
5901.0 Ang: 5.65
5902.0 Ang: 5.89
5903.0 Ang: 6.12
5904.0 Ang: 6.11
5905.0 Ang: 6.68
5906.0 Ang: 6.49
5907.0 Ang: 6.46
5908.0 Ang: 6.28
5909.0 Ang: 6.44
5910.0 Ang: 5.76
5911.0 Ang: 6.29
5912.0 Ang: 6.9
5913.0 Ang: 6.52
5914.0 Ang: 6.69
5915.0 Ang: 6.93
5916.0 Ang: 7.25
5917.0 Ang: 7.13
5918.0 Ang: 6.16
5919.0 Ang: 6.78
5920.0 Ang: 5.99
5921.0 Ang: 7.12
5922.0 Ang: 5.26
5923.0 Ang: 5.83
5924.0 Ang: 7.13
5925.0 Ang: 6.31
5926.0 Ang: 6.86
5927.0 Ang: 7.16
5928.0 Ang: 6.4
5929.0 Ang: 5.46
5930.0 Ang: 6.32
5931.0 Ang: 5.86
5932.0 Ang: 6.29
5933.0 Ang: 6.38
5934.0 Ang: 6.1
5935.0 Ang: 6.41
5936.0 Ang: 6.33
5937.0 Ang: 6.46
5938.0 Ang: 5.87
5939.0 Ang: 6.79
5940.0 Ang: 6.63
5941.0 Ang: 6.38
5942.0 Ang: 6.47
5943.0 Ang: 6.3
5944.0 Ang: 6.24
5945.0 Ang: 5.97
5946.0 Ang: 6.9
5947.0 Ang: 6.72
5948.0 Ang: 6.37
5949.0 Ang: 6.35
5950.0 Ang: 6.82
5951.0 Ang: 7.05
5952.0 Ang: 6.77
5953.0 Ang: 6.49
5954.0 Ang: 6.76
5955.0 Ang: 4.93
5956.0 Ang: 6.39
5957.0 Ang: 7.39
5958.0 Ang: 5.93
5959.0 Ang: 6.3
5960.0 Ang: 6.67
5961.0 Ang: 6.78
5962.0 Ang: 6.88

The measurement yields 4.2 Ang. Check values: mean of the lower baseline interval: 6.49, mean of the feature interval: 5.61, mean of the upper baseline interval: 6.37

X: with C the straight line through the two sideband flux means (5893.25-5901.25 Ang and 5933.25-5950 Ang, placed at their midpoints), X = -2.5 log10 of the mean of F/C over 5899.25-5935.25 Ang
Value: -0.139 mag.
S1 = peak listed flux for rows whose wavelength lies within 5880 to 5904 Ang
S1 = 6.77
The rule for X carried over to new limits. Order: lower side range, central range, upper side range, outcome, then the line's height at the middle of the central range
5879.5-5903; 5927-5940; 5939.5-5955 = -0.012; 6.2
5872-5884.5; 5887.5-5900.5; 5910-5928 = 0.342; 6.47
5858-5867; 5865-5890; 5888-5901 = -0.091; 5.64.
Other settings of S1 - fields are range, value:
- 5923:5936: 7.16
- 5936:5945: 6.79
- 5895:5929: 7.25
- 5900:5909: 6.68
